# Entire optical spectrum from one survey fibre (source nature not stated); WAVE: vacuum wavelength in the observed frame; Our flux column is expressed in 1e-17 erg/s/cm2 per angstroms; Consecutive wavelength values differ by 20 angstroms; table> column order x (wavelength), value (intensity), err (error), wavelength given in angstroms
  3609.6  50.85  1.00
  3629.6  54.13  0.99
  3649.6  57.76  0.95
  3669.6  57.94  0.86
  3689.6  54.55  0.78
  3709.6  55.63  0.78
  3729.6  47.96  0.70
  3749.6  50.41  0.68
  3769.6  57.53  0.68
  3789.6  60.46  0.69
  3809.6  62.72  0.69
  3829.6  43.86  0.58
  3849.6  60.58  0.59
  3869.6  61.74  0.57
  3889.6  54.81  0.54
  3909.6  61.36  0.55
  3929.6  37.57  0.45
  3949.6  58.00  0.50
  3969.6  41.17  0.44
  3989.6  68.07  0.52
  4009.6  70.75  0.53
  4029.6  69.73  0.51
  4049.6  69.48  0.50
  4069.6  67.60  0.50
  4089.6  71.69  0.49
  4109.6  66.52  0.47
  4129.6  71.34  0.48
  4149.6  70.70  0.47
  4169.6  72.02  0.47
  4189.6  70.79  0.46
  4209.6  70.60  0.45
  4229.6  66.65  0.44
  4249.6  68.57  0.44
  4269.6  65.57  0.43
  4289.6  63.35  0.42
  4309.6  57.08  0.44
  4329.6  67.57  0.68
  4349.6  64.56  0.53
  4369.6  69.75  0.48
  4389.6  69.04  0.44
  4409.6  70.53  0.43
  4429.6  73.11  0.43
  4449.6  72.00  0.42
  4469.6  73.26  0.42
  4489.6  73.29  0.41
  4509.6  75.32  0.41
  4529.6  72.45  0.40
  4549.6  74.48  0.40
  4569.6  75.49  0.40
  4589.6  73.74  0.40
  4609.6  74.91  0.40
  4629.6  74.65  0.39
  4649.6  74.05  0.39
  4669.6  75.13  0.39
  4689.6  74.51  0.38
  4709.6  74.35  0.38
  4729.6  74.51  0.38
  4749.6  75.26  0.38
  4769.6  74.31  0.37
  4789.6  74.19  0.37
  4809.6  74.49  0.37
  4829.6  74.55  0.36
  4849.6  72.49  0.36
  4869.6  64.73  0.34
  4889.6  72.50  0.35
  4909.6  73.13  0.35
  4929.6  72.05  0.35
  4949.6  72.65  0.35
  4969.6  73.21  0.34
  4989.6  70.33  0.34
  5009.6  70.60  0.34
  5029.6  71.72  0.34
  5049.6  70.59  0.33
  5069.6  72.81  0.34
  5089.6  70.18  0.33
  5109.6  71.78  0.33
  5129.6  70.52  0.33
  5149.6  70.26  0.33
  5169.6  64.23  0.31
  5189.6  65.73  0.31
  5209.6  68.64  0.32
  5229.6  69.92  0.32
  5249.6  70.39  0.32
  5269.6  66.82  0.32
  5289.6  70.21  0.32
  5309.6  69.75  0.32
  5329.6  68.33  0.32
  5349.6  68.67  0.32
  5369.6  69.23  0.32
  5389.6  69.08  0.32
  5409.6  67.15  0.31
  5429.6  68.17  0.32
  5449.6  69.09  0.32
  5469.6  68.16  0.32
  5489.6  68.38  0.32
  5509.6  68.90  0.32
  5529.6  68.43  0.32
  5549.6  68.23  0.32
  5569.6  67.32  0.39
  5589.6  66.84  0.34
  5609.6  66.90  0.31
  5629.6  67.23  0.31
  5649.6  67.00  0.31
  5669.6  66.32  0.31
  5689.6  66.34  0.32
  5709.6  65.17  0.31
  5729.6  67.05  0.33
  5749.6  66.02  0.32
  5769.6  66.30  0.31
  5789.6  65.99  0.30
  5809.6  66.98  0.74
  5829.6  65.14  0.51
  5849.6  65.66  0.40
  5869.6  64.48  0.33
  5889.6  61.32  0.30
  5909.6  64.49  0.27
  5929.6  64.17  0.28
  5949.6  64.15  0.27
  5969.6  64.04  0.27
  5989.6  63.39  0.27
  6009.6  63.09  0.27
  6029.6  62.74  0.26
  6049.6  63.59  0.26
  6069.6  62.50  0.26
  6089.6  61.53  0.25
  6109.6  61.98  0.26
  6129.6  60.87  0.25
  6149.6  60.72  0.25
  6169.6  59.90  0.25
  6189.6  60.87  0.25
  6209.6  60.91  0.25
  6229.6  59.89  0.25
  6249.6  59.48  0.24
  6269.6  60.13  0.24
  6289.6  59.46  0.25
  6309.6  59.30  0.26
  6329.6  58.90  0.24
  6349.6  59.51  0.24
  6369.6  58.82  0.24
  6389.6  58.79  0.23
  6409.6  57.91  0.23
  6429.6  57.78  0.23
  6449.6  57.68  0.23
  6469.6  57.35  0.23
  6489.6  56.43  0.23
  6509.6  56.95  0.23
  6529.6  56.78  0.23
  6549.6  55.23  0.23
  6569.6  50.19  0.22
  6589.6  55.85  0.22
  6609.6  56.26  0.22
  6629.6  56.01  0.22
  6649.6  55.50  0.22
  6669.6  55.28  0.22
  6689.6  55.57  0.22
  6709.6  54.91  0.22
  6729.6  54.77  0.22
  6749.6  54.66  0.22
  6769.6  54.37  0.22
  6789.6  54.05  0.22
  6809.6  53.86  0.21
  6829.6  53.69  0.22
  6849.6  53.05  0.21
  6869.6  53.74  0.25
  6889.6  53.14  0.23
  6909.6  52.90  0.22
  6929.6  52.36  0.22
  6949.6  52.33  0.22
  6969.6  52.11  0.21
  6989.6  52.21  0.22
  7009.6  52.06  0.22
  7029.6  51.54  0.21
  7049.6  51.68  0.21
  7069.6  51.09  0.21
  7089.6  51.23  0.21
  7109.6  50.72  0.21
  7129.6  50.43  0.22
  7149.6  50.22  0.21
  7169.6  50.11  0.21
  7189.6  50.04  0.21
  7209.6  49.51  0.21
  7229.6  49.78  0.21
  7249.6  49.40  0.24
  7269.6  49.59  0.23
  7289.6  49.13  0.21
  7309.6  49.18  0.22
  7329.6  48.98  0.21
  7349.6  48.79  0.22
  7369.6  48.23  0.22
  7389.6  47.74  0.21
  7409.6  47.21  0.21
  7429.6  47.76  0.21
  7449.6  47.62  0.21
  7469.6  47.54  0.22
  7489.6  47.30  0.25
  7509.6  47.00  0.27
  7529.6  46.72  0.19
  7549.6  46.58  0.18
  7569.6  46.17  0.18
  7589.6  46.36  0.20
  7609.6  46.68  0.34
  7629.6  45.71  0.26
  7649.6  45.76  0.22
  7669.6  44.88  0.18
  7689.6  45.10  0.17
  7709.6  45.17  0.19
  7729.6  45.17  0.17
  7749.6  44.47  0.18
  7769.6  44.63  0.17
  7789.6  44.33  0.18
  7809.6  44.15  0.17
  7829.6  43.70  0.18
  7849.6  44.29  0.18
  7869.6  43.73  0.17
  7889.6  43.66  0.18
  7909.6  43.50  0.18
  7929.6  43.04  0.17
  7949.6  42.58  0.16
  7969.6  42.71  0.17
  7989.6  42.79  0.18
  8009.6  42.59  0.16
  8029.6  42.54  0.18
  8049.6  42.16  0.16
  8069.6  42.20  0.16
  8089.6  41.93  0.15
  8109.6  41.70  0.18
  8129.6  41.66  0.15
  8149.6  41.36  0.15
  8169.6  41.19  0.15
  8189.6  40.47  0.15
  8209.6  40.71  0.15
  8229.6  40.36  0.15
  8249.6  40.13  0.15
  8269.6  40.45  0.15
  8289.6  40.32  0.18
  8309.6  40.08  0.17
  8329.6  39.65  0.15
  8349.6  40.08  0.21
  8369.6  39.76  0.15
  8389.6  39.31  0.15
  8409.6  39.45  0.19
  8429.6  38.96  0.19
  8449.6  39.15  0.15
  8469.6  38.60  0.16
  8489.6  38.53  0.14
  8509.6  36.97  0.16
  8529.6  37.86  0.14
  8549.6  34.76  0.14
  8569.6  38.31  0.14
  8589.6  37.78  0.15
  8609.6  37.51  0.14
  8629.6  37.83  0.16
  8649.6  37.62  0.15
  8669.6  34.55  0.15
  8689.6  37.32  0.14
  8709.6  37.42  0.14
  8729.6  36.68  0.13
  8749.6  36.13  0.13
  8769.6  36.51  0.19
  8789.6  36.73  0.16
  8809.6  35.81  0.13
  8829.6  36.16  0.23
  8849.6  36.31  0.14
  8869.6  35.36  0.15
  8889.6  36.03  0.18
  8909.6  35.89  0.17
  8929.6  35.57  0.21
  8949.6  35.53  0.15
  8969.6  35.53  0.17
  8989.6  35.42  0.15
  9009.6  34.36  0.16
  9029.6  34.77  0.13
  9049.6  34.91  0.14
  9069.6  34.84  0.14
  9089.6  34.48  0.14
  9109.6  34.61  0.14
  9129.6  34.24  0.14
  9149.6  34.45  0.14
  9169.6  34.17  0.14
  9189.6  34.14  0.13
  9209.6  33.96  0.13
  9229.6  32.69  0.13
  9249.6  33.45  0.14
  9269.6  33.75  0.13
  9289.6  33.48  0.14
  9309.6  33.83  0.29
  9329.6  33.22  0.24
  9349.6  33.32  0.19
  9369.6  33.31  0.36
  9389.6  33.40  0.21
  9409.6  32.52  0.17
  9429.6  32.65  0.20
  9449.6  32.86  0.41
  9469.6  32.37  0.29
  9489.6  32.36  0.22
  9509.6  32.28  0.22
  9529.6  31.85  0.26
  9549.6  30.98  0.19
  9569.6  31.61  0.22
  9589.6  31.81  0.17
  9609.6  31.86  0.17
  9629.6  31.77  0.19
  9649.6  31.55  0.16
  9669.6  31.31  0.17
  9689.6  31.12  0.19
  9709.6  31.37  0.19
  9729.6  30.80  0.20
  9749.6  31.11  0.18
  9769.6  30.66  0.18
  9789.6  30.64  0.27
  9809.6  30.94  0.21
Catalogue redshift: 0.000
